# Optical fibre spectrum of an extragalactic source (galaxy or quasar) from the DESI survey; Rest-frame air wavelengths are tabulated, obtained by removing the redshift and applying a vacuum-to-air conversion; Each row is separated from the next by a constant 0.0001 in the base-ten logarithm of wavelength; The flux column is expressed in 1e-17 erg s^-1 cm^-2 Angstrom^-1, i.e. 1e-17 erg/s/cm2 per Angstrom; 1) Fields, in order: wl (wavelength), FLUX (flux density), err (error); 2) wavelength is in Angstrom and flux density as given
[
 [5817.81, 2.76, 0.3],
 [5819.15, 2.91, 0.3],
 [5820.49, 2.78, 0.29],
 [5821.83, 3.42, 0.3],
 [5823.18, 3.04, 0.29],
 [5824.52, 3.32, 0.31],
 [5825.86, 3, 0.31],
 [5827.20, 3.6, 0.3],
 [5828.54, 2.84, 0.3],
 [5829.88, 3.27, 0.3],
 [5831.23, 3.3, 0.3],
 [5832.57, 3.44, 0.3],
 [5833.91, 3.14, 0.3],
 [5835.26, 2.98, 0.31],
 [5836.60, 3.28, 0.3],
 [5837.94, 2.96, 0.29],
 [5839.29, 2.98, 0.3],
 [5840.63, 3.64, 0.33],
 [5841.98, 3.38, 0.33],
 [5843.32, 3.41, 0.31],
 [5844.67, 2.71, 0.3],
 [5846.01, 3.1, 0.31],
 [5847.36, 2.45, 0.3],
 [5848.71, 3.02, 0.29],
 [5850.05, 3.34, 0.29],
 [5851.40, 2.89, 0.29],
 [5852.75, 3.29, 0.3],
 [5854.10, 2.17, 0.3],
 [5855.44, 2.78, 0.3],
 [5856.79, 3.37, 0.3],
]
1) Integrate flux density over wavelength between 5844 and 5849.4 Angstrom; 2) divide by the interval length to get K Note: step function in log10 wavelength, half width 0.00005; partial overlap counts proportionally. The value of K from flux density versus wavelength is 2.83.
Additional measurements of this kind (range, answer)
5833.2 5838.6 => 3.1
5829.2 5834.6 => 3.28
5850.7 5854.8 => 2.79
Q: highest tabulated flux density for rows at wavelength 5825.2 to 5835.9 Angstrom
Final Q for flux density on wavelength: 3.6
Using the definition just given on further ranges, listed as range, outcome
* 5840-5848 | 3.64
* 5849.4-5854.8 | 3.34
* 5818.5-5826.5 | 3.42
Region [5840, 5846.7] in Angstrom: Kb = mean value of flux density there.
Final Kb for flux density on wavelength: 3.24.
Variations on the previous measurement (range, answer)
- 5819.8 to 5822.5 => 3.1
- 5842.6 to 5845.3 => 3.07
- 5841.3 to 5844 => 3.39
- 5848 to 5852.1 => 3.08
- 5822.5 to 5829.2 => 3.16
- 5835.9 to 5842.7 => 3.25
